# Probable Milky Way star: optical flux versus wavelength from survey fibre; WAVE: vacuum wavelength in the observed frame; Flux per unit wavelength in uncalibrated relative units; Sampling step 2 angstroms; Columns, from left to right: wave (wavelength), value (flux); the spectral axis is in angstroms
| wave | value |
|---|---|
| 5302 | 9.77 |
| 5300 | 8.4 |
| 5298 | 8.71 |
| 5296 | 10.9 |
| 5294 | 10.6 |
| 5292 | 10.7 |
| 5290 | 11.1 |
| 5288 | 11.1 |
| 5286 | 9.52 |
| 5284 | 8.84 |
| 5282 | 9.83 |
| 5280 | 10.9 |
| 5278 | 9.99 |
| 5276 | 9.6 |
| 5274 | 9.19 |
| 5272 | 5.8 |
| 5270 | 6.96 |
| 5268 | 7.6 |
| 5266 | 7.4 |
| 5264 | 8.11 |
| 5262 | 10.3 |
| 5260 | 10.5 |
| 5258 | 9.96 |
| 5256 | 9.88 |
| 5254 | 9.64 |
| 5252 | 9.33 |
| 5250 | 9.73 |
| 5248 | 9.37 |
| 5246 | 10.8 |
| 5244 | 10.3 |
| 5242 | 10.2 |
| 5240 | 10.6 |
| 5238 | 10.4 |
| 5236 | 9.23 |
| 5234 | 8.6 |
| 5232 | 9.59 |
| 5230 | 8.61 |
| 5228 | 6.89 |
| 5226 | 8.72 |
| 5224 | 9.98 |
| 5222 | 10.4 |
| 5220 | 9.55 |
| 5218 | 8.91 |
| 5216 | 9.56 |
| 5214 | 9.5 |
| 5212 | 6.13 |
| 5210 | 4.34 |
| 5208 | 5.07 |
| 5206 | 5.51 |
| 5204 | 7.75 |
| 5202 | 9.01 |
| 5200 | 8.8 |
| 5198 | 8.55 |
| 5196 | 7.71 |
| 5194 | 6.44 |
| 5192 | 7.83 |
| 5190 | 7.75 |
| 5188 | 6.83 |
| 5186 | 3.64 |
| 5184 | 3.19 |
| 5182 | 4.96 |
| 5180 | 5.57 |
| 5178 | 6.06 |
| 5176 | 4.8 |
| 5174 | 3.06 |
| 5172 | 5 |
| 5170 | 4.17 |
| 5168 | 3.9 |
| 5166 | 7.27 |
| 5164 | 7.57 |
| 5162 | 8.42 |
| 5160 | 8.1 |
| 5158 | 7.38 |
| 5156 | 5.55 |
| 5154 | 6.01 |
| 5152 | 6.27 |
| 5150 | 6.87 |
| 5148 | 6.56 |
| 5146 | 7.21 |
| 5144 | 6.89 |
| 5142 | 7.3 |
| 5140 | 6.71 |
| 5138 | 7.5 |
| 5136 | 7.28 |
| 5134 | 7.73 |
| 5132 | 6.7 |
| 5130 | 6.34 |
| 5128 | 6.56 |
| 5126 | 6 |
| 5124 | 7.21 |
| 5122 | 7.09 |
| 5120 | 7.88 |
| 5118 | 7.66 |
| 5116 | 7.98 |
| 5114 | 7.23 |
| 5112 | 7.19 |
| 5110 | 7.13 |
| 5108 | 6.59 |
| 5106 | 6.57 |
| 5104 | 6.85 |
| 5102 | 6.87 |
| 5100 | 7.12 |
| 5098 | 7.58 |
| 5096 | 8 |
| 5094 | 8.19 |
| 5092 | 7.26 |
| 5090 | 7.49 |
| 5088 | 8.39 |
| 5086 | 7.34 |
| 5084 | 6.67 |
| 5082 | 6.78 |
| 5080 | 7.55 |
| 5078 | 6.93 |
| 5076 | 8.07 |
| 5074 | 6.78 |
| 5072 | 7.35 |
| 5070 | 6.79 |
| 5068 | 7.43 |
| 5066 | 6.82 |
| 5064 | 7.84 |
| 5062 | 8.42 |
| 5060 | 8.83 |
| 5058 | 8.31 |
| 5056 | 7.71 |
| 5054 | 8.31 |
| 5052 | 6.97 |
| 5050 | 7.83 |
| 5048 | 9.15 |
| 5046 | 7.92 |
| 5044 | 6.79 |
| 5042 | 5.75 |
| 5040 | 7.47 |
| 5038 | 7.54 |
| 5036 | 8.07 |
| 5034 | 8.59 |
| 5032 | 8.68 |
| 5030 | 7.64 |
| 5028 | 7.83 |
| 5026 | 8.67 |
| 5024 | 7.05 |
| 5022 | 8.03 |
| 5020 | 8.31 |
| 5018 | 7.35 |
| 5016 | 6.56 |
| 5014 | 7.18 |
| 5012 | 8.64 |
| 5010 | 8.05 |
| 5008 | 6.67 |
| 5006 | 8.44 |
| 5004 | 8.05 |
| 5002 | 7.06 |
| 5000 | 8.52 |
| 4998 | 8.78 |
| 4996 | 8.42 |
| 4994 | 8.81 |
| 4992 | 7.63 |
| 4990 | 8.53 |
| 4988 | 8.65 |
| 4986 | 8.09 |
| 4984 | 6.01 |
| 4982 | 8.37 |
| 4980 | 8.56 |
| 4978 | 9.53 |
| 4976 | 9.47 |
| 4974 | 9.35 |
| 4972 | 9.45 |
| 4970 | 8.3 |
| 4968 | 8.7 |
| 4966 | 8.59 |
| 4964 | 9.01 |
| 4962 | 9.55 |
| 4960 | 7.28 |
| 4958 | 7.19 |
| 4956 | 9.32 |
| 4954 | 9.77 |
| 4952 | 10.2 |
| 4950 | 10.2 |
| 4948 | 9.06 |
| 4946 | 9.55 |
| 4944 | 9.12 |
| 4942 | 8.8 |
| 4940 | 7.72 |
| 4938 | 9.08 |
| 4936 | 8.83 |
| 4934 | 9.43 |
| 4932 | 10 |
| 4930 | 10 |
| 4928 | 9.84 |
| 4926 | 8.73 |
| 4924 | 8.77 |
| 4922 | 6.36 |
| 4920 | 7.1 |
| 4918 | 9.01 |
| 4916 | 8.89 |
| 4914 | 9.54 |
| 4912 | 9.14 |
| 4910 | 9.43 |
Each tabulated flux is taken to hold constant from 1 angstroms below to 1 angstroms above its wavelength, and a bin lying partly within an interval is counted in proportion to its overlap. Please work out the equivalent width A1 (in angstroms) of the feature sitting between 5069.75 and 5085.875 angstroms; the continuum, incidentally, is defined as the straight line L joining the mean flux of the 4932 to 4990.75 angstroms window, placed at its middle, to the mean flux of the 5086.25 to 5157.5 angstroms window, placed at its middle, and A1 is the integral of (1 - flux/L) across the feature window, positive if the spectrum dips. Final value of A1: 0.9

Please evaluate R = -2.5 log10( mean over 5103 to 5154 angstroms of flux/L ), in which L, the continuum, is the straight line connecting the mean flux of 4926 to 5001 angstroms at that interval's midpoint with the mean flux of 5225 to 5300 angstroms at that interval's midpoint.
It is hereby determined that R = 0.295 mag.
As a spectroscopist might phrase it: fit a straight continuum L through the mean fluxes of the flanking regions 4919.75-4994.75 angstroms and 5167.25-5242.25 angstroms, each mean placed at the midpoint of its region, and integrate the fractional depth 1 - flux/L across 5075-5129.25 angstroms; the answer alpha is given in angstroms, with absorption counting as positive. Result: 4.3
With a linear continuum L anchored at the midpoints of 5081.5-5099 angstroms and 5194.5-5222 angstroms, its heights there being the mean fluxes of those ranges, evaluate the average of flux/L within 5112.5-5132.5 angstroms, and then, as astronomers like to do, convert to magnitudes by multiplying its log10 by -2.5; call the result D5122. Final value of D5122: 0.08 mag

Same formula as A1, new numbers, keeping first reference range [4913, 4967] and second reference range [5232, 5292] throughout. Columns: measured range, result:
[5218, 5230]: 0.48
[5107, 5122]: 3.04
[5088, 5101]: 2.16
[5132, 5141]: 1.98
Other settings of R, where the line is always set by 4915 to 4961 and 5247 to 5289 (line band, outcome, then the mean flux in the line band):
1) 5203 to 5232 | 0.15 mag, 7.98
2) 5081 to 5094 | 0.22 mag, 7.39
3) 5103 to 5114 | 0.30 mag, 6.9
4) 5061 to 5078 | 0.21 mag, 7.41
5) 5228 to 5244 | -0.03 mag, 9.48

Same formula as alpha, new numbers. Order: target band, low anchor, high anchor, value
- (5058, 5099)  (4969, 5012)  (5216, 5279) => 5.2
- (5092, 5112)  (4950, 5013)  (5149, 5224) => 0.7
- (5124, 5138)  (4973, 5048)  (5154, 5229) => 0.7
